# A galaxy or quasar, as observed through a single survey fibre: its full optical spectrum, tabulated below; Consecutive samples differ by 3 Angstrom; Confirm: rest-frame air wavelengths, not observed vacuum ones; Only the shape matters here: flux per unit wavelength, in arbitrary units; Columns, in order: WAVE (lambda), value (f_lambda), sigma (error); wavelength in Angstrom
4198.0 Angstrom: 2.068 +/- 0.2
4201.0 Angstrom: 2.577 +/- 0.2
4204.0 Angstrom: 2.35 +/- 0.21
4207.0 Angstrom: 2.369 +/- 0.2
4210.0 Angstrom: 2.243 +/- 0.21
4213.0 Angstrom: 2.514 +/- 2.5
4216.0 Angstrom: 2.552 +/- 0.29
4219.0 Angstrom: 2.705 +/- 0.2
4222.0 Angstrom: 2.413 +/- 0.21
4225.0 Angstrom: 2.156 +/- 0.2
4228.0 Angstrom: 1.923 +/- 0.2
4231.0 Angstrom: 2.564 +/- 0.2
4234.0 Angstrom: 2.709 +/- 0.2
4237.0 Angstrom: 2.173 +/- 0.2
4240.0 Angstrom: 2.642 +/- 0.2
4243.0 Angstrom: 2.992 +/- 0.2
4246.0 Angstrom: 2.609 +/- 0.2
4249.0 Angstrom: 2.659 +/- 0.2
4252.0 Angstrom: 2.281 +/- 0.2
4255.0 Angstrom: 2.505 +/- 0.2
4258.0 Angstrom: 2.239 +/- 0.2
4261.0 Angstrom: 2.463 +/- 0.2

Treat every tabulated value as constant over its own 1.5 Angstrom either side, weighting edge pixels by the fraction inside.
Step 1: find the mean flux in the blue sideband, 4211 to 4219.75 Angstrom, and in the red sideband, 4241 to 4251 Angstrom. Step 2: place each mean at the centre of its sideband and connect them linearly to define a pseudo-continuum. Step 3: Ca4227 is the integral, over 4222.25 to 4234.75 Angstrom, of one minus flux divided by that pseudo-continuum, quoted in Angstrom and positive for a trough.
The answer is 1.47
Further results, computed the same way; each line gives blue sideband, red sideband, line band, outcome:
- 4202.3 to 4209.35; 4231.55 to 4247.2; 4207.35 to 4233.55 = 0.8 Angstrom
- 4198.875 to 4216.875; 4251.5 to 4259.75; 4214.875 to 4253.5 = -1.8 Angstrom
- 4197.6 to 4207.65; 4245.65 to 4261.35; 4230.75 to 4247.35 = -1.3 Angstrom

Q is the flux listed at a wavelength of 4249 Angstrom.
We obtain 2.659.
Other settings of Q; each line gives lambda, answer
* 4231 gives 2.564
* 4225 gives 2.156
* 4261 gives 2.463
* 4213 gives 2.514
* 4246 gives 2.609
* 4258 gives 2.239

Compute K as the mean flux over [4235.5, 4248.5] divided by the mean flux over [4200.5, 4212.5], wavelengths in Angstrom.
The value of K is 1.1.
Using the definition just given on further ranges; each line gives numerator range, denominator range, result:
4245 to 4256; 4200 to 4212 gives 1.05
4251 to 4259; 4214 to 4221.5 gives 0.91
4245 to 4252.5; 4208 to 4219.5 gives 1.02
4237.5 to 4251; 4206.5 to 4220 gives 1.08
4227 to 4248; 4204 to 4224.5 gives 1.04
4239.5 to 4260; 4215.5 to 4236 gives 1.06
